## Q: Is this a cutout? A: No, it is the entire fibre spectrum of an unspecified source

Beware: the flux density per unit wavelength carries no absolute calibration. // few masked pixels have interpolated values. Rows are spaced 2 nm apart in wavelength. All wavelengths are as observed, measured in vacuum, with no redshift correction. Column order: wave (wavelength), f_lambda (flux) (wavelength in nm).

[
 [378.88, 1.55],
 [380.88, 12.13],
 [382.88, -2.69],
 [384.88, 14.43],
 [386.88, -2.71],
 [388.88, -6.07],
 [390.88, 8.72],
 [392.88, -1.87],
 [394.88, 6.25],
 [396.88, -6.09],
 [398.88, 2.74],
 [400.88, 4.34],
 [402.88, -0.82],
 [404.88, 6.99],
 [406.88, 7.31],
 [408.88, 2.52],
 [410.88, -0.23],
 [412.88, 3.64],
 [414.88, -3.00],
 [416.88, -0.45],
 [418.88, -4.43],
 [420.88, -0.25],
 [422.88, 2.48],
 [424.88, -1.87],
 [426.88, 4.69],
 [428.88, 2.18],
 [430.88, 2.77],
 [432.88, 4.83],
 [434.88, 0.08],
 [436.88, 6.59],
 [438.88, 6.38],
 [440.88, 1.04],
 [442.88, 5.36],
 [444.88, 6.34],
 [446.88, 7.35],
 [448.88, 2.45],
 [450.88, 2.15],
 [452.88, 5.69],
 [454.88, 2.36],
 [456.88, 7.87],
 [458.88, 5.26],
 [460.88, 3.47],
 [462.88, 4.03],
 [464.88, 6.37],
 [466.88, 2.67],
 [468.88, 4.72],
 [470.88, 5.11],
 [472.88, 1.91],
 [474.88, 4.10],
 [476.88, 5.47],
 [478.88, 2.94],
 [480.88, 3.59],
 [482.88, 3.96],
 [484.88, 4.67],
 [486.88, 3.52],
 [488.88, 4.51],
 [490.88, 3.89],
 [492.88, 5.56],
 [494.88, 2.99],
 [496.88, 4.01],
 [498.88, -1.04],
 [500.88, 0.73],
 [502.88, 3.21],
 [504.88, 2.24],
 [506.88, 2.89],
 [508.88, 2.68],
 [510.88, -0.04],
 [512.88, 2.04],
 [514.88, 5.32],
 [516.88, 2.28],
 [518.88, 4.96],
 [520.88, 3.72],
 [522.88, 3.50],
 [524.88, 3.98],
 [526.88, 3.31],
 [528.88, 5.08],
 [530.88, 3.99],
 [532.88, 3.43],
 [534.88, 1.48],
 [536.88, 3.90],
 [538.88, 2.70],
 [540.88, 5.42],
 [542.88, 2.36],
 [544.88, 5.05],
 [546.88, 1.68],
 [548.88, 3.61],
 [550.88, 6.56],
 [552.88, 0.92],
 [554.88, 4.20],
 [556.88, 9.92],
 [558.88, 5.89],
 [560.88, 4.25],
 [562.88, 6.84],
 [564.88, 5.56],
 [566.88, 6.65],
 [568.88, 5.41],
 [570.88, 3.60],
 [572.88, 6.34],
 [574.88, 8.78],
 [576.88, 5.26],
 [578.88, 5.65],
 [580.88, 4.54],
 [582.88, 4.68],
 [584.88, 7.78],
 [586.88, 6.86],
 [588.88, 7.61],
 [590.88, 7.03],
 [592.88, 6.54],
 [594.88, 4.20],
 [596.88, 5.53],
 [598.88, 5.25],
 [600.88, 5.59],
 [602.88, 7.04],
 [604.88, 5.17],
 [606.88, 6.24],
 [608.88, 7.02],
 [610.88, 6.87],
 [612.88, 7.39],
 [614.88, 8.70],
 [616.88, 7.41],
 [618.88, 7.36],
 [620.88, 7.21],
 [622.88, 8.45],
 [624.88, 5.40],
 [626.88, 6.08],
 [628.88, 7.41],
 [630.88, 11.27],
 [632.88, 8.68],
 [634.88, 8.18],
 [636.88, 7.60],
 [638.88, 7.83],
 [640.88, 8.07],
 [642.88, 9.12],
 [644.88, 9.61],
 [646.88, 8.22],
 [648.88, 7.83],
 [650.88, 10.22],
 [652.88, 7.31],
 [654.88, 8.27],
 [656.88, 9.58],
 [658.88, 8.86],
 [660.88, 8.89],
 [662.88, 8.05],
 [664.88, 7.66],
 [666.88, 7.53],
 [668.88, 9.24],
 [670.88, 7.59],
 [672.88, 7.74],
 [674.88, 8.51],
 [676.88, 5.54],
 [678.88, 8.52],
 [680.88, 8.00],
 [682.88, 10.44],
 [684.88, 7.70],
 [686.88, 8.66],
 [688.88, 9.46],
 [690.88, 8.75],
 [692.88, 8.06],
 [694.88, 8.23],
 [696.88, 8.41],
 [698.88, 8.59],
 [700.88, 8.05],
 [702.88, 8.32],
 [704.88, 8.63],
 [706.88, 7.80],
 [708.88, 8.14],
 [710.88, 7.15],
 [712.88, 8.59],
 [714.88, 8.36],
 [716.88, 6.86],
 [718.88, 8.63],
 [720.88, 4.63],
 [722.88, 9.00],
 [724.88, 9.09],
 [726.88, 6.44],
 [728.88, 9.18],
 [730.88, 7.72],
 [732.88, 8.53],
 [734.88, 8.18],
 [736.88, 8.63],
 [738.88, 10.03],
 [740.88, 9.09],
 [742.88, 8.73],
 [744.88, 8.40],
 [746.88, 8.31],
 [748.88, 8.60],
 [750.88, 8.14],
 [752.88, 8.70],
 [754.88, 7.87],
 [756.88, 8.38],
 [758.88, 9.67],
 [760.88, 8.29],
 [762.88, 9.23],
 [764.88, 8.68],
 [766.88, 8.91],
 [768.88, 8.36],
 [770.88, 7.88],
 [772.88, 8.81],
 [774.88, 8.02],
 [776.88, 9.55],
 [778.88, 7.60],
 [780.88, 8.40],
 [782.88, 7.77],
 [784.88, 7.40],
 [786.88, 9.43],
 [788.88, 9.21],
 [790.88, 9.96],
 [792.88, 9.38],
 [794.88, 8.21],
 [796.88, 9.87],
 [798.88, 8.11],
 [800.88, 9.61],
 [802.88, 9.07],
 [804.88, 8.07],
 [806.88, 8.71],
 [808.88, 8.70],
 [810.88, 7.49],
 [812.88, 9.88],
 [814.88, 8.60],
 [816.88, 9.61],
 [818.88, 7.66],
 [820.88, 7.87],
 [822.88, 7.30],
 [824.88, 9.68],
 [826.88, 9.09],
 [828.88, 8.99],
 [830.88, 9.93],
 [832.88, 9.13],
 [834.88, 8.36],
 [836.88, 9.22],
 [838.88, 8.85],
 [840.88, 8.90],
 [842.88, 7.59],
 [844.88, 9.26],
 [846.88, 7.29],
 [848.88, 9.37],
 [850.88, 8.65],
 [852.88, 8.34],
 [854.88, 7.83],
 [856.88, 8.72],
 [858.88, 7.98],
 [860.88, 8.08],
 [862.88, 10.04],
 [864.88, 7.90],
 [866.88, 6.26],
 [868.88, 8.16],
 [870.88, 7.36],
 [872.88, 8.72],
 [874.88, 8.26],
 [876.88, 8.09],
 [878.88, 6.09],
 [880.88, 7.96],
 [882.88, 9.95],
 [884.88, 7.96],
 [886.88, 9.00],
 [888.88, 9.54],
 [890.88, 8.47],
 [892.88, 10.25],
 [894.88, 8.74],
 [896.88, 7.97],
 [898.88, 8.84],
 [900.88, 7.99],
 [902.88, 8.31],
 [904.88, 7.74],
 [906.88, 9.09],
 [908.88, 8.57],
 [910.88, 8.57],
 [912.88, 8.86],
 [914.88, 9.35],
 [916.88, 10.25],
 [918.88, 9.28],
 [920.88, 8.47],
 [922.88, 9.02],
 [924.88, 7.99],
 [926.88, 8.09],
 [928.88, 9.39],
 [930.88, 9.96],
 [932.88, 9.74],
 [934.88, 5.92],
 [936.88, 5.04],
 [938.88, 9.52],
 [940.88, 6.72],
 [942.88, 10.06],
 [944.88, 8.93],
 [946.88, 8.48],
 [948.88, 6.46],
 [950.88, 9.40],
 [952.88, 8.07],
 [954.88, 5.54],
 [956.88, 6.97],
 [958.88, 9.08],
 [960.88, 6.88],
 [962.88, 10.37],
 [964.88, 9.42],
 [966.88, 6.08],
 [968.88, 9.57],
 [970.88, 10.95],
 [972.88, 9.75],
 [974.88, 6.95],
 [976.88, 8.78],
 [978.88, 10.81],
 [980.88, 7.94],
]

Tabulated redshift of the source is 0.392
